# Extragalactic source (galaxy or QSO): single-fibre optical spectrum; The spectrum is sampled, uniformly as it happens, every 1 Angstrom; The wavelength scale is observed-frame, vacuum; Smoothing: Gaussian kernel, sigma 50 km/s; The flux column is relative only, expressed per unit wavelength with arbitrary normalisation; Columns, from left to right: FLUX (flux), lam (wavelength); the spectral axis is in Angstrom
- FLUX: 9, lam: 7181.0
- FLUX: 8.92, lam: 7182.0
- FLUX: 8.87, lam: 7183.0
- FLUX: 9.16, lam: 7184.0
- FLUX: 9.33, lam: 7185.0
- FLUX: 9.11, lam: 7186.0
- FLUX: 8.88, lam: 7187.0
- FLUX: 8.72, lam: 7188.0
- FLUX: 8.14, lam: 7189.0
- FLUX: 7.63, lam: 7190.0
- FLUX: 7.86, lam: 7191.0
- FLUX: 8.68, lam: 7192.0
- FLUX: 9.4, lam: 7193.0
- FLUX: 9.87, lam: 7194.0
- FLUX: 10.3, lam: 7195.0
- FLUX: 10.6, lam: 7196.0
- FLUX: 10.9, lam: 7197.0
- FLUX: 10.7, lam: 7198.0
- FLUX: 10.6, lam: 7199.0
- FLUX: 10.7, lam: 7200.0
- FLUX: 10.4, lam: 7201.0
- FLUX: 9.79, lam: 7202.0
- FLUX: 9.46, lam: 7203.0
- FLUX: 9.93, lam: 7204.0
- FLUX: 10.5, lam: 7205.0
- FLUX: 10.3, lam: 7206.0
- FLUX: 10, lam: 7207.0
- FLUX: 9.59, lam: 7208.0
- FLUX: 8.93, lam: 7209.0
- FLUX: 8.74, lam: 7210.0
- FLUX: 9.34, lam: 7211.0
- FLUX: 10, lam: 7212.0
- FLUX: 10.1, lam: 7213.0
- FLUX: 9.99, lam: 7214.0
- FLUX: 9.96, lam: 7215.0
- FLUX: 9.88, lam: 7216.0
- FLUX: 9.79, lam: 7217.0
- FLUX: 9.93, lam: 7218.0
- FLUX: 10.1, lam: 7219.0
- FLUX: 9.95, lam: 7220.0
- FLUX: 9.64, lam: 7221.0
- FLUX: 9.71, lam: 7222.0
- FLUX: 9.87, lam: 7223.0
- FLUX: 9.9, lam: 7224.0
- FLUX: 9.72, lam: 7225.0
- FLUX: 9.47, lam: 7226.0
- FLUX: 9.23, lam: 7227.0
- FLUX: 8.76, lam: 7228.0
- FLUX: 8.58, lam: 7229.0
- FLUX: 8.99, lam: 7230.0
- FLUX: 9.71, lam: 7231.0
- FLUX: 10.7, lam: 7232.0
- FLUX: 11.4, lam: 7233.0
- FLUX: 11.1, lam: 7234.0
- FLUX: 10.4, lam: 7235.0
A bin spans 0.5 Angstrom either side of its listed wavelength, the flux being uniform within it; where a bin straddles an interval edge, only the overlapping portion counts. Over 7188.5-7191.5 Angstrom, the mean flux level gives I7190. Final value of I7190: 7.88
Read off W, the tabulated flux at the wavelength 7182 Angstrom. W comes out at 8.92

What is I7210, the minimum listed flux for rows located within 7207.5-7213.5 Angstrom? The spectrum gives 8.74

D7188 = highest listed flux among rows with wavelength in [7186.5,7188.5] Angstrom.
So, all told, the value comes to 8.88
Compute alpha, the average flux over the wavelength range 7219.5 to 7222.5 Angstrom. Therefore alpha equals 9.77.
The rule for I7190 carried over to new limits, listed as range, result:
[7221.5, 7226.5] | 9.73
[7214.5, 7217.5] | 9.88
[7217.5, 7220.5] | 9.99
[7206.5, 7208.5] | 9.79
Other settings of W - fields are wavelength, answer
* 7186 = 9.11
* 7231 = 9.71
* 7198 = 10.7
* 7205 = 10.5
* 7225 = 9.72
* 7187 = 8.88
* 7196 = 10.6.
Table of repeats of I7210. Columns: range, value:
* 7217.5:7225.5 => 9.64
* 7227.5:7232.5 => 8.58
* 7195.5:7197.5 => 10.6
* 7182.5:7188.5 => 8.72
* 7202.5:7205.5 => 9.46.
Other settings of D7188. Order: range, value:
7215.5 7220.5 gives 10.1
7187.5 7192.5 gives 8.72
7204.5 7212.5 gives 10.5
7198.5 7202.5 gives 10.7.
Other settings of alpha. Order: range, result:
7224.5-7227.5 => 9.47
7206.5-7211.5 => 9.32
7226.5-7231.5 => 9.05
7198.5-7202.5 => 10.4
